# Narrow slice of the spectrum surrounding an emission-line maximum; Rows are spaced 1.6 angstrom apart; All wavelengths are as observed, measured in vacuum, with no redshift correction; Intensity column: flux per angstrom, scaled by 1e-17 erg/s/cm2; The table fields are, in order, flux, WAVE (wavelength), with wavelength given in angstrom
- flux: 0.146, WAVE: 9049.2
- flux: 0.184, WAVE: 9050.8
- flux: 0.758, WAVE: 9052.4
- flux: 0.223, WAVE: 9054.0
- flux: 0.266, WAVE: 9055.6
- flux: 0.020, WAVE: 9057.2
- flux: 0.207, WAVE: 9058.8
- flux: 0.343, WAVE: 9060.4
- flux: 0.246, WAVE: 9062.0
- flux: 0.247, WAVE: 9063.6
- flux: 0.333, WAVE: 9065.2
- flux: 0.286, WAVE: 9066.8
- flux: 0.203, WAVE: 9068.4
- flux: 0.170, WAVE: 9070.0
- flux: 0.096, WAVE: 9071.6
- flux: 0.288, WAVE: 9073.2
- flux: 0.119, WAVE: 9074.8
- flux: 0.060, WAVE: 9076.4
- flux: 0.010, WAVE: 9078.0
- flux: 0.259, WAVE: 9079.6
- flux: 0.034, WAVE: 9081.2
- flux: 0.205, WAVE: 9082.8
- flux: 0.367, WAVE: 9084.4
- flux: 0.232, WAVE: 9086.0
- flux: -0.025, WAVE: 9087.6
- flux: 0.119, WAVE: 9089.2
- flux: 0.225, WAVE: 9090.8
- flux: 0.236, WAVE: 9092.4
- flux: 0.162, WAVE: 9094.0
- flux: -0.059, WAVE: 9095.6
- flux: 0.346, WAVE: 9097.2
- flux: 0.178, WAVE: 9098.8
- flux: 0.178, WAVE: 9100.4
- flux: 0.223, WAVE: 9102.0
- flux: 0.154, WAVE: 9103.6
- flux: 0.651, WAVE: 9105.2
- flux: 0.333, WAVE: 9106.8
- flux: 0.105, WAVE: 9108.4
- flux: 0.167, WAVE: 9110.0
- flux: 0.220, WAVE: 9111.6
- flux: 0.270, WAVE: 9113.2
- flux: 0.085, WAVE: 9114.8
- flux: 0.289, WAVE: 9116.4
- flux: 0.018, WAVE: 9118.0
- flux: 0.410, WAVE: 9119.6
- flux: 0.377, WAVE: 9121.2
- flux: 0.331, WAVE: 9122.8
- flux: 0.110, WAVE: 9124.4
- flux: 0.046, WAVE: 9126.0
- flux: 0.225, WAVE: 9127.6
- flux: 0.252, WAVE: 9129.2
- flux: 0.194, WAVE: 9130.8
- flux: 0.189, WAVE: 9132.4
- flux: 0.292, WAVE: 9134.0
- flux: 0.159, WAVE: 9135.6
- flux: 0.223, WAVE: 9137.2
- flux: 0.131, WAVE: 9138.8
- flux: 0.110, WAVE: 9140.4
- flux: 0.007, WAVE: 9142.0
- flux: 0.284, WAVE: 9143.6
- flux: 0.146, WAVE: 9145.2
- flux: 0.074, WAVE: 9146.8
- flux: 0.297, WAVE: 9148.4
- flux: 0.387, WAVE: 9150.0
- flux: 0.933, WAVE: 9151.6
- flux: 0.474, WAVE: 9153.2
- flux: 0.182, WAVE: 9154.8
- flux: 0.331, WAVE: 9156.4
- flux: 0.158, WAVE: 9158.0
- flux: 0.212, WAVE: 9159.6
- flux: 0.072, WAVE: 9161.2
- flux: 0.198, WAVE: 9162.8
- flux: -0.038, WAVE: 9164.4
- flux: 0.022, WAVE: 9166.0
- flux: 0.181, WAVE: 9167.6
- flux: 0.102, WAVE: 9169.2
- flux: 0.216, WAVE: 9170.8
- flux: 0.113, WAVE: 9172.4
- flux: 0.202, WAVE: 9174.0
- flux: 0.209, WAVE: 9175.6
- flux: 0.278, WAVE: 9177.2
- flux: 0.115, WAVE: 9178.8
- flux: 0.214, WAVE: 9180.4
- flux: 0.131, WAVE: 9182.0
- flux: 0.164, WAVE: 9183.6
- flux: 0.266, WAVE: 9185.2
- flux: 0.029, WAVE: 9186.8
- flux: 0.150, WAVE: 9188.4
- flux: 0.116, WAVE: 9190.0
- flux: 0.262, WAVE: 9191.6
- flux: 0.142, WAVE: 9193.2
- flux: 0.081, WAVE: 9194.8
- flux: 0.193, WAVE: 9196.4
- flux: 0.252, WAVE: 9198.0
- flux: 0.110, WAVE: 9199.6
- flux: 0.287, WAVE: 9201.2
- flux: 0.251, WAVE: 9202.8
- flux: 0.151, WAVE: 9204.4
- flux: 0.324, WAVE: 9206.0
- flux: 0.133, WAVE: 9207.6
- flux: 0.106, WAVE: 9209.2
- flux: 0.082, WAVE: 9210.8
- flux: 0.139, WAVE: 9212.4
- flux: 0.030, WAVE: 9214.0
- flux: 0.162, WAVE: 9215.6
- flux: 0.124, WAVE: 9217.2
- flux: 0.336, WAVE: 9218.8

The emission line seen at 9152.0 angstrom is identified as Hbeta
